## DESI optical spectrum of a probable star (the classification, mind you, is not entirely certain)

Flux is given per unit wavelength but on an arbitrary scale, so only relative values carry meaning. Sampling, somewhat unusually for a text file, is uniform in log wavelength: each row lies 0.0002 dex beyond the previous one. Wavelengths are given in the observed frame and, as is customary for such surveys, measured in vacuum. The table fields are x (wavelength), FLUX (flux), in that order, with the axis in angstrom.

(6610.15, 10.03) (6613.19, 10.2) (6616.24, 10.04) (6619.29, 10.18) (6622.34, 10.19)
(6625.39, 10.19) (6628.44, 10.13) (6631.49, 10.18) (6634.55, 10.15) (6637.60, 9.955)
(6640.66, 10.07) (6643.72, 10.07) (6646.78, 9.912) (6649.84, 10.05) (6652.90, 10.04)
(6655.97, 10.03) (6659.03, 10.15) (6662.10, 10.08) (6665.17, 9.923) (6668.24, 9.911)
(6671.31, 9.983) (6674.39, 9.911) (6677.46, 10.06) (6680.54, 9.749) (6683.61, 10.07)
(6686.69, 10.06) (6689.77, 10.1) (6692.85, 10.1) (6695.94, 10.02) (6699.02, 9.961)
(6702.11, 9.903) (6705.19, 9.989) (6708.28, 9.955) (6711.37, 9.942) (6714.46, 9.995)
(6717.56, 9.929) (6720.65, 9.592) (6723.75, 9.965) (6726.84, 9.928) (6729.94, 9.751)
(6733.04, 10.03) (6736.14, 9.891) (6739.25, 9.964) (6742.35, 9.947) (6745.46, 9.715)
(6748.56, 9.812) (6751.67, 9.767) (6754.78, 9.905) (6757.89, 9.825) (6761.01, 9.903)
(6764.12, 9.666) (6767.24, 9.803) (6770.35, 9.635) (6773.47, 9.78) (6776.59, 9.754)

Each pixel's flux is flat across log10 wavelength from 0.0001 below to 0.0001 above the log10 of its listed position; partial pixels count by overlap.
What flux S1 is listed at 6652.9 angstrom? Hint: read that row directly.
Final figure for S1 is 10.04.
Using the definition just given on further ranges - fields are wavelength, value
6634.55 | 10.15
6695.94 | 10.02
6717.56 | 9.929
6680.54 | 9.749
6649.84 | 10.05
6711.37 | 9.942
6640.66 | 10.07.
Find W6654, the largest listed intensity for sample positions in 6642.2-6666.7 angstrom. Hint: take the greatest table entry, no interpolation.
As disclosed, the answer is 10.15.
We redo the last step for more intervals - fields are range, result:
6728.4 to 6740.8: 10.03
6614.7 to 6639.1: 10.19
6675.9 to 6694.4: 10.1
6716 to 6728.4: 9.965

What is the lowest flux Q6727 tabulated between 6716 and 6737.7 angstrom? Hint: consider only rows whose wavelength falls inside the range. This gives 9.592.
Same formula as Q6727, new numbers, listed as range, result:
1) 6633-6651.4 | 9.912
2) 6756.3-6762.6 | 9.825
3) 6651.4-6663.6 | 10.03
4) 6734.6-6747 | 9.715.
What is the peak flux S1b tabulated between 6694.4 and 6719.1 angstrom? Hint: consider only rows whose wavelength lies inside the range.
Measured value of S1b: 10.02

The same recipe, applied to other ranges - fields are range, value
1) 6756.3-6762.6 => 9.903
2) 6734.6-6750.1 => 9.964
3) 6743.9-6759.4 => 9.905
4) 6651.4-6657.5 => 10.04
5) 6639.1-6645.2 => 10.07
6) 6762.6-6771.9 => 9.803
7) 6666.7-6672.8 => 9.983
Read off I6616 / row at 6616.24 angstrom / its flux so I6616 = 10.04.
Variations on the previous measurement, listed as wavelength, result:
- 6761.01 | 9.903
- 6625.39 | 10.19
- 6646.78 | 9.912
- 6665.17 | 9.923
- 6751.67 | 9.767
